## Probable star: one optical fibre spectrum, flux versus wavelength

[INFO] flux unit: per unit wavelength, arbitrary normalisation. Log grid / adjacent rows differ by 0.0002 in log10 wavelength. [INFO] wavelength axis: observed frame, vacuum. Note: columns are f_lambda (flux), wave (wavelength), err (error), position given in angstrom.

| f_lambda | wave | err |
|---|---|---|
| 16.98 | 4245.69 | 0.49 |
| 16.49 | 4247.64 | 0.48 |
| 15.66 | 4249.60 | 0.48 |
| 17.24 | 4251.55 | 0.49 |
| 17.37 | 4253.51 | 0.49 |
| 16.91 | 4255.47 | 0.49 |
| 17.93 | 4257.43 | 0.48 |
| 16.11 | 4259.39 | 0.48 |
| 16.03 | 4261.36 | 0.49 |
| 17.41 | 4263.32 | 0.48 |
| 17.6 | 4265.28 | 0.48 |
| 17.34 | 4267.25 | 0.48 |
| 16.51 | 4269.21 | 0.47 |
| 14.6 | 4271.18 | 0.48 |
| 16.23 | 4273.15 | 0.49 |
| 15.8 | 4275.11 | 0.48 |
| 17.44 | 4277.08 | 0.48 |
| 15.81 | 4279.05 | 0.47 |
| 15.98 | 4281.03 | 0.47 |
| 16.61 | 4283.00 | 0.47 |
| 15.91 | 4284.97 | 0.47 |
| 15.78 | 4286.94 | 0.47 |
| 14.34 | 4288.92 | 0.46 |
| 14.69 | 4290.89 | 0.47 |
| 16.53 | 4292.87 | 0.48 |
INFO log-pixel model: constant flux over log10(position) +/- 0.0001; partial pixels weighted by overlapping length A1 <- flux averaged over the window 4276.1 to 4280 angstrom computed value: 16.6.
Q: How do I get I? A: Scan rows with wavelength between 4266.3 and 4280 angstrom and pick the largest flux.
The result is 17.44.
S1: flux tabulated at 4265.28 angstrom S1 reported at 17.6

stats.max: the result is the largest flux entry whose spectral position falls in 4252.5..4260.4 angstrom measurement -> 17.93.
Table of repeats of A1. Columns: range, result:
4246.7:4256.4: 16.7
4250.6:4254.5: 17.3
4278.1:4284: 16.1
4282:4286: 16.3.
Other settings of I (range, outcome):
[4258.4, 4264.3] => 17.41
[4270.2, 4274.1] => 16.23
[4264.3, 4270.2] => 17.6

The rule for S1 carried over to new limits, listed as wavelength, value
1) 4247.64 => 16.49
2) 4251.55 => 17.24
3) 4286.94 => 15.78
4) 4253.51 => 17.37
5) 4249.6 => 15.66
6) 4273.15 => 16.23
